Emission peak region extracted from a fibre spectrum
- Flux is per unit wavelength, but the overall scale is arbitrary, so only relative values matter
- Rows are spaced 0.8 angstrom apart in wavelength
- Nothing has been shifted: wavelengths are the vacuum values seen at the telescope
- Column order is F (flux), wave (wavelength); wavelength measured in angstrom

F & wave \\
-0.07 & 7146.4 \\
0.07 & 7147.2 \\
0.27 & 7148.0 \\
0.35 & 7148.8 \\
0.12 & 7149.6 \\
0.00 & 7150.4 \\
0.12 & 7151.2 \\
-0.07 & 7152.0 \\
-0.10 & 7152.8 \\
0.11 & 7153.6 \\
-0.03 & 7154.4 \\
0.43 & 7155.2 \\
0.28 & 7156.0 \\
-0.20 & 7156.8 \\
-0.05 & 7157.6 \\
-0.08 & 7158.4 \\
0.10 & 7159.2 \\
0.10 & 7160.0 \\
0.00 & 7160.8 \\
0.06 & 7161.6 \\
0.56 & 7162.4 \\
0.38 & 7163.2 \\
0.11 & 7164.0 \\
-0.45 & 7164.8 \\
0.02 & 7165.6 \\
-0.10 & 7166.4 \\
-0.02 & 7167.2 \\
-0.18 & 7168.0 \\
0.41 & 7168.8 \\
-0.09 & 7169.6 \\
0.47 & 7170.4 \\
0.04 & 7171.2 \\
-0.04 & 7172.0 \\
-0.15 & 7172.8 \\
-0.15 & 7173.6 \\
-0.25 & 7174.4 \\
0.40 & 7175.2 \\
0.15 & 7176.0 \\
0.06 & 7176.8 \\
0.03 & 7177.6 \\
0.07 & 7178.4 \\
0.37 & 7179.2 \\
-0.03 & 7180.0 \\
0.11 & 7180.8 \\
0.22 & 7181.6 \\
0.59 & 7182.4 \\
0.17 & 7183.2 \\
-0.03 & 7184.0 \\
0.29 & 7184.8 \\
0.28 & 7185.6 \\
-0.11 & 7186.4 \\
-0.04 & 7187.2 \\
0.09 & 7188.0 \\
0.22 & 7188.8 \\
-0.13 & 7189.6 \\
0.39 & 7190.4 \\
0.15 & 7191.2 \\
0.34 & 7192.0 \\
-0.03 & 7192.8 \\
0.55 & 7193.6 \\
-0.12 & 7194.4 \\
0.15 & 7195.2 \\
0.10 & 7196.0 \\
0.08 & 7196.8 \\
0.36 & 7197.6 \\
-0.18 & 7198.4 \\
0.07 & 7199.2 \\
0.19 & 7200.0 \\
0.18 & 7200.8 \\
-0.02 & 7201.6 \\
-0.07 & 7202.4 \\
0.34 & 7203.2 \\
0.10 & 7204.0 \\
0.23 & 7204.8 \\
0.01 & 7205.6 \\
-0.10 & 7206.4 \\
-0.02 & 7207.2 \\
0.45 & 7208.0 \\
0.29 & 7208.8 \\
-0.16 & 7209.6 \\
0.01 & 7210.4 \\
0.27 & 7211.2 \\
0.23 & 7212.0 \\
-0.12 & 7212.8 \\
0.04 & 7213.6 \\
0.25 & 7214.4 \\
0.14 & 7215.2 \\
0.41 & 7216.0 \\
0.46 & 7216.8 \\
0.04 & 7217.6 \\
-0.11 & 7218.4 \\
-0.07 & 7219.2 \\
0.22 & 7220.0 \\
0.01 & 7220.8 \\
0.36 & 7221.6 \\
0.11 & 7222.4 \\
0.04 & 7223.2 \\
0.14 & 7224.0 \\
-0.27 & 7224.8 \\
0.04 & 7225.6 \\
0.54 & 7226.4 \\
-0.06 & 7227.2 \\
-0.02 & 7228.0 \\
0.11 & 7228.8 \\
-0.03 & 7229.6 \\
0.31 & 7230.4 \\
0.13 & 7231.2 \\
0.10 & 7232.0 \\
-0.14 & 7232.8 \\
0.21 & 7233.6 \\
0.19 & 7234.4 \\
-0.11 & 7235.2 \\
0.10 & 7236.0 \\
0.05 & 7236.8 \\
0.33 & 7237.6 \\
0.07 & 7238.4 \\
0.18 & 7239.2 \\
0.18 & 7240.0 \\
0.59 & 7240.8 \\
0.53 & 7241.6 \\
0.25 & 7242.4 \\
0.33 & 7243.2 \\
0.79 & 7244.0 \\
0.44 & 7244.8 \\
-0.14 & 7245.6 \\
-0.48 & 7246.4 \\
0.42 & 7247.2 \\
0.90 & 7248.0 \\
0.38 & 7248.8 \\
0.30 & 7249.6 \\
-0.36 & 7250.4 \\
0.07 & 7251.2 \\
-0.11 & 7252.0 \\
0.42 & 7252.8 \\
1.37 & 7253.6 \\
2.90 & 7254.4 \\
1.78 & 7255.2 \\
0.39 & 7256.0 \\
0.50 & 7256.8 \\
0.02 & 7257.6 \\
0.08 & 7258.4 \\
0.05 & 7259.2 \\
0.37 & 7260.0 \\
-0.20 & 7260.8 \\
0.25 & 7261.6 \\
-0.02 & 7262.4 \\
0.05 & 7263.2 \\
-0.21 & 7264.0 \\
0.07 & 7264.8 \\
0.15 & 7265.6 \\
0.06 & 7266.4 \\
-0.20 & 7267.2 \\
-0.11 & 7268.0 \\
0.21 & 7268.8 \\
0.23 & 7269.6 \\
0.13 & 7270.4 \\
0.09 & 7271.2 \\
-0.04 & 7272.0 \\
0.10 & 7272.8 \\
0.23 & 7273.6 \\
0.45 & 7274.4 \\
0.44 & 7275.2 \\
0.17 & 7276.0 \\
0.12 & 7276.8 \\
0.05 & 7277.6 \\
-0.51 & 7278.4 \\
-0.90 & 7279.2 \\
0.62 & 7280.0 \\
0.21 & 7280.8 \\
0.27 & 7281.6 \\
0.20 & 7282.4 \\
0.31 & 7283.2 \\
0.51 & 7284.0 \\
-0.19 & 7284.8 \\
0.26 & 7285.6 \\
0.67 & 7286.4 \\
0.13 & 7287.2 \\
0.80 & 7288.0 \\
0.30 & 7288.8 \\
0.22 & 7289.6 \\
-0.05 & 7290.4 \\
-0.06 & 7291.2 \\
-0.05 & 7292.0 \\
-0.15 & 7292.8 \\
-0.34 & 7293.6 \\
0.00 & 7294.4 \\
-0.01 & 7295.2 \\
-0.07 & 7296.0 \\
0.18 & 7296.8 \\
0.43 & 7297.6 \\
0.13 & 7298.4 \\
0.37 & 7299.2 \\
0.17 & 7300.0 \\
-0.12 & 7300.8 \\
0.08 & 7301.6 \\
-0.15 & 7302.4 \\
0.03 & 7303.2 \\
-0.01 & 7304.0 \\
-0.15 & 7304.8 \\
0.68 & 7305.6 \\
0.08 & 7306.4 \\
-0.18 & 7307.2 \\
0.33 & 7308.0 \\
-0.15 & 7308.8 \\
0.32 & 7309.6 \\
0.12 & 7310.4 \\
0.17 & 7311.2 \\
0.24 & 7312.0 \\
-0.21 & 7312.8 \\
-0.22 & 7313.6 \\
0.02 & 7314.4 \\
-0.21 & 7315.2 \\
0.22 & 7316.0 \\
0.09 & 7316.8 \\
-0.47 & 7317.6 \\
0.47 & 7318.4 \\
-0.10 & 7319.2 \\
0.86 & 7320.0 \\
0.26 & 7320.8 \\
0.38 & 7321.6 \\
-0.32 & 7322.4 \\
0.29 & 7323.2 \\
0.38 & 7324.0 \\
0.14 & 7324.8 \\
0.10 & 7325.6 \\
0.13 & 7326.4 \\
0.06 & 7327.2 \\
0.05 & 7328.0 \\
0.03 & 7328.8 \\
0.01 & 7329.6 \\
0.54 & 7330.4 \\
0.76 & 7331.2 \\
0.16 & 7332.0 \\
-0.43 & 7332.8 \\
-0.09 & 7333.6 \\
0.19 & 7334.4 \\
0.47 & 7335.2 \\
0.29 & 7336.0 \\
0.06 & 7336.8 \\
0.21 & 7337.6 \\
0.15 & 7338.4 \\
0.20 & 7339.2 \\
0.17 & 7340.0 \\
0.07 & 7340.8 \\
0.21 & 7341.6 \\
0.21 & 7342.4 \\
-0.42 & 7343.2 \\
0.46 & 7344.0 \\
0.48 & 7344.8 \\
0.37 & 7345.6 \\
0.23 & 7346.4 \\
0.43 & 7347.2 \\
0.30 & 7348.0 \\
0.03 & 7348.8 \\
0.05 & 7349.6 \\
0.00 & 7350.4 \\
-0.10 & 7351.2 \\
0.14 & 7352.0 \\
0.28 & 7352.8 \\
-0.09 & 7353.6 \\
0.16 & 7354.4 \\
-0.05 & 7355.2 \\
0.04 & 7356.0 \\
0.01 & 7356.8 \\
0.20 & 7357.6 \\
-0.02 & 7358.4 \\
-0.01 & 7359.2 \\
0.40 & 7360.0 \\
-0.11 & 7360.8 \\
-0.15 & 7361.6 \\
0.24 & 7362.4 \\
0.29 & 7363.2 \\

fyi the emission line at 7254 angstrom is Halpha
